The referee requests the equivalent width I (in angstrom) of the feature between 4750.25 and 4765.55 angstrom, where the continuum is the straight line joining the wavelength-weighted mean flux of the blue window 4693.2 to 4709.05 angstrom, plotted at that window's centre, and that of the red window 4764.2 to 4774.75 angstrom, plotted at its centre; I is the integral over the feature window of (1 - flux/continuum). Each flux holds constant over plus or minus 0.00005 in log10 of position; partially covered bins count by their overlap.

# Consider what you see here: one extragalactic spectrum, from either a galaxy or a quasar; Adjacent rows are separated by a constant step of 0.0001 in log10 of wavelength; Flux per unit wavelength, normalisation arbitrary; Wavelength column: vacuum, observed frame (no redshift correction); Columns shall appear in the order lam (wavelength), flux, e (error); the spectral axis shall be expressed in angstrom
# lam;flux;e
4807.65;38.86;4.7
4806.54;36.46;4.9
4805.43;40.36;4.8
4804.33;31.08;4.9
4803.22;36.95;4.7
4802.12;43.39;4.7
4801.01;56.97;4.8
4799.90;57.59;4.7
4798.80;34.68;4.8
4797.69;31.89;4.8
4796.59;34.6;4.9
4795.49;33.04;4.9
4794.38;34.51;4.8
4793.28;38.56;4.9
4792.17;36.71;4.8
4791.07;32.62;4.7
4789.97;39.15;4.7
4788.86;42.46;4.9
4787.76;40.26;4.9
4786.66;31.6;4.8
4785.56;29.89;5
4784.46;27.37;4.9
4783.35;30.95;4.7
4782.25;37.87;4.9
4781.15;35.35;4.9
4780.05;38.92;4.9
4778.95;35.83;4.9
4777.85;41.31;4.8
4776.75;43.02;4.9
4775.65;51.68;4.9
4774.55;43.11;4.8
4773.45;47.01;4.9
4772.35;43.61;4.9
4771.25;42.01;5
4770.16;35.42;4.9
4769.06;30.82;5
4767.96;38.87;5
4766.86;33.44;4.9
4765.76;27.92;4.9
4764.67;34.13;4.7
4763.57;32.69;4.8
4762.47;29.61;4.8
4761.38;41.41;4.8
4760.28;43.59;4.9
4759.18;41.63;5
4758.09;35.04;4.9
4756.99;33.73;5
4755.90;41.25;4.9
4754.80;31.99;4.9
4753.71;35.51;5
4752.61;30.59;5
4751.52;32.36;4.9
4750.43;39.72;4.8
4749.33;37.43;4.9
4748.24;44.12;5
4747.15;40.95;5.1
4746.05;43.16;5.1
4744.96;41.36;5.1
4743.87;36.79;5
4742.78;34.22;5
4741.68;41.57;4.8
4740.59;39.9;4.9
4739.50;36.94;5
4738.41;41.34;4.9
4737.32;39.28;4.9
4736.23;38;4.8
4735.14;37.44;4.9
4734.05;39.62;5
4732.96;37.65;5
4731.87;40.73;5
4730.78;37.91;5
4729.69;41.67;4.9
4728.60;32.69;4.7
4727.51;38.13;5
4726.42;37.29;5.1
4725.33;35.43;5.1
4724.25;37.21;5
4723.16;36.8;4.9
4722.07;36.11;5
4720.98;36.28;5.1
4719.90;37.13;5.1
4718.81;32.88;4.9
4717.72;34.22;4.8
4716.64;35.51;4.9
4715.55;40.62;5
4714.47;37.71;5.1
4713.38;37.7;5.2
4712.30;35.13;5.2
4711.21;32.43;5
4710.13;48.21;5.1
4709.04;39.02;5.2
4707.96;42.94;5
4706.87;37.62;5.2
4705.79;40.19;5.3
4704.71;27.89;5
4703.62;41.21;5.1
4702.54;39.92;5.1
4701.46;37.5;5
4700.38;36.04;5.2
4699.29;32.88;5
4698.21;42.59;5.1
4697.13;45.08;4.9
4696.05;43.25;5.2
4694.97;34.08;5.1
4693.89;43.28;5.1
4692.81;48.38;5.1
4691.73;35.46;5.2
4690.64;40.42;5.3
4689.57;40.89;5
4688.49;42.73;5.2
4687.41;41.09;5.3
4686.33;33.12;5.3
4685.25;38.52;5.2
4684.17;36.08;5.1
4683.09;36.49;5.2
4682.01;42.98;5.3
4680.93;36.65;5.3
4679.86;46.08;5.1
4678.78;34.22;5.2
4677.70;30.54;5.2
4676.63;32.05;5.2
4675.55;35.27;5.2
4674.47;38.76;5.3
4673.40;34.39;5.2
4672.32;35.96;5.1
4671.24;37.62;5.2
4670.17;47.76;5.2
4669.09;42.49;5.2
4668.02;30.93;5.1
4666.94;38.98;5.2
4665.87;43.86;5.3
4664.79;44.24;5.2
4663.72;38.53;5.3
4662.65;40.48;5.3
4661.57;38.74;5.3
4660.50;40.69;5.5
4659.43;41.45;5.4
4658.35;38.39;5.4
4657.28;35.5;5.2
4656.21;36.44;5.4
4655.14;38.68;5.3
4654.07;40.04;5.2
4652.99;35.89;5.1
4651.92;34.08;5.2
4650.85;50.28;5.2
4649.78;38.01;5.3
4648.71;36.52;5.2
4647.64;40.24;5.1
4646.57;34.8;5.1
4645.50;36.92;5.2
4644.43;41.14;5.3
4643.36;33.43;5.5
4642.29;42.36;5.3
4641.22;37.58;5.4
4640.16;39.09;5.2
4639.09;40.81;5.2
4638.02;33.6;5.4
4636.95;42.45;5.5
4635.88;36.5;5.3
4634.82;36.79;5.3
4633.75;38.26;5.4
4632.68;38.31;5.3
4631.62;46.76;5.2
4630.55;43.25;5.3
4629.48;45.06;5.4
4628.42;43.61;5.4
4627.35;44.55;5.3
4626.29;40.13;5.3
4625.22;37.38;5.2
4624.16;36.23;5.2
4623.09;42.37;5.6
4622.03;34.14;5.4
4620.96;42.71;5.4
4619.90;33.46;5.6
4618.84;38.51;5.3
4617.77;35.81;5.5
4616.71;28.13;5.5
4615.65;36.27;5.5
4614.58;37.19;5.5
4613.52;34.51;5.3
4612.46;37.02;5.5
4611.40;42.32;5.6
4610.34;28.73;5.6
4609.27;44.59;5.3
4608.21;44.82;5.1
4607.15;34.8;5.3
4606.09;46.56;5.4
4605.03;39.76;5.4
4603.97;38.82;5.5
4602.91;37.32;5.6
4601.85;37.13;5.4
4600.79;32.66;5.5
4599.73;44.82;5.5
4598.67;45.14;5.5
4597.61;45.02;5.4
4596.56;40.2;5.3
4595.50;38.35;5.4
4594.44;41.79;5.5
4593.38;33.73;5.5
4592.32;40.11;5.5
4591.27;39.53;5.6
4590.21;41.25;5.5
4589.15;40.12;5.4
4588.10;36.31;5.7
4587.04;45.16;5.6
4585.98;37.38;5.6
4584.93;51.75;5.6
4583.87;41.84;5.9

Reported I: 0.84 angstrom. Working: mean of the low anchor 39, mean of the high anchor 37.5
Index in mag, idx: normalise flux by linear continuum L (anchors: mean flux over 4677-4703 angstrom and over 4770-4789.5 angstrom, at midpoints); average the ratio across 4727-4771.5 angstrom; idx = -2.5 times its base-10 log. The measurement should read 0.04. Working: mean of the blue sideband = 39.1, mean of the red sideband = 38.8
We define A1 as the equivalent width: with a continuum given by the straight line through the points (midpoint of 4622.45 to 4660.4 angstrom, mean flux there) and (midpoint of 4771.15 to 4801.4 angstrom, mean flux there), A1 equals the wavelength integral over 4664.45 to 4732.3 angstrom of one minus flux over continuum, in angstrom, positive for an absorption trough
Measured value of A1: 1.6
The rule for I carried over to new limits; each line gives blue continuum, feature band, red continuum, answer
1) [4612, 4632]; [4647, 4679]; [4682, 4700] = 0.7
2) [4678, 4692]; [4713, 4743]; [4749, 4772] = -0.5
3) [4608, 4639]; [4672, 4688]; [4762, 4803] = 0.6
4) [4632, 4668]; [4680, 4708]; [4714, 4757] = -0.7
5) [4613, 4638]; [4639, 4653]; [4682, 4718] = 0.0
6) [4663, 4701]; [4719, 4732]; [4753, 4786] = 0.3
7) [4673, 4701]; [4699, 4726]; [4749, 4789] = 0.6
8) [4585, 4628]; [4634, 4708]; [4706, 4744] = -0.5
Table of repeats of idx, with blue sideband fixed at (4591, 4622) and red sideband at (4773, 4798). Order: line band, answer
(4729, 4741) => -0.04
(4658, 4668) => -0.05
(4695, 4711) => -0.04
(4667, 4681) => 0.02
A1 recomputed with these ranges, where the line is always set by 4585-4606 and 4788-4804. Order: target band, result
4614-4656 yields 1.32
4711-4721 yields 0.91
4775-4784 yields 0.04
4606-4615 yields 0.33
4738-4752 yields 0.12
